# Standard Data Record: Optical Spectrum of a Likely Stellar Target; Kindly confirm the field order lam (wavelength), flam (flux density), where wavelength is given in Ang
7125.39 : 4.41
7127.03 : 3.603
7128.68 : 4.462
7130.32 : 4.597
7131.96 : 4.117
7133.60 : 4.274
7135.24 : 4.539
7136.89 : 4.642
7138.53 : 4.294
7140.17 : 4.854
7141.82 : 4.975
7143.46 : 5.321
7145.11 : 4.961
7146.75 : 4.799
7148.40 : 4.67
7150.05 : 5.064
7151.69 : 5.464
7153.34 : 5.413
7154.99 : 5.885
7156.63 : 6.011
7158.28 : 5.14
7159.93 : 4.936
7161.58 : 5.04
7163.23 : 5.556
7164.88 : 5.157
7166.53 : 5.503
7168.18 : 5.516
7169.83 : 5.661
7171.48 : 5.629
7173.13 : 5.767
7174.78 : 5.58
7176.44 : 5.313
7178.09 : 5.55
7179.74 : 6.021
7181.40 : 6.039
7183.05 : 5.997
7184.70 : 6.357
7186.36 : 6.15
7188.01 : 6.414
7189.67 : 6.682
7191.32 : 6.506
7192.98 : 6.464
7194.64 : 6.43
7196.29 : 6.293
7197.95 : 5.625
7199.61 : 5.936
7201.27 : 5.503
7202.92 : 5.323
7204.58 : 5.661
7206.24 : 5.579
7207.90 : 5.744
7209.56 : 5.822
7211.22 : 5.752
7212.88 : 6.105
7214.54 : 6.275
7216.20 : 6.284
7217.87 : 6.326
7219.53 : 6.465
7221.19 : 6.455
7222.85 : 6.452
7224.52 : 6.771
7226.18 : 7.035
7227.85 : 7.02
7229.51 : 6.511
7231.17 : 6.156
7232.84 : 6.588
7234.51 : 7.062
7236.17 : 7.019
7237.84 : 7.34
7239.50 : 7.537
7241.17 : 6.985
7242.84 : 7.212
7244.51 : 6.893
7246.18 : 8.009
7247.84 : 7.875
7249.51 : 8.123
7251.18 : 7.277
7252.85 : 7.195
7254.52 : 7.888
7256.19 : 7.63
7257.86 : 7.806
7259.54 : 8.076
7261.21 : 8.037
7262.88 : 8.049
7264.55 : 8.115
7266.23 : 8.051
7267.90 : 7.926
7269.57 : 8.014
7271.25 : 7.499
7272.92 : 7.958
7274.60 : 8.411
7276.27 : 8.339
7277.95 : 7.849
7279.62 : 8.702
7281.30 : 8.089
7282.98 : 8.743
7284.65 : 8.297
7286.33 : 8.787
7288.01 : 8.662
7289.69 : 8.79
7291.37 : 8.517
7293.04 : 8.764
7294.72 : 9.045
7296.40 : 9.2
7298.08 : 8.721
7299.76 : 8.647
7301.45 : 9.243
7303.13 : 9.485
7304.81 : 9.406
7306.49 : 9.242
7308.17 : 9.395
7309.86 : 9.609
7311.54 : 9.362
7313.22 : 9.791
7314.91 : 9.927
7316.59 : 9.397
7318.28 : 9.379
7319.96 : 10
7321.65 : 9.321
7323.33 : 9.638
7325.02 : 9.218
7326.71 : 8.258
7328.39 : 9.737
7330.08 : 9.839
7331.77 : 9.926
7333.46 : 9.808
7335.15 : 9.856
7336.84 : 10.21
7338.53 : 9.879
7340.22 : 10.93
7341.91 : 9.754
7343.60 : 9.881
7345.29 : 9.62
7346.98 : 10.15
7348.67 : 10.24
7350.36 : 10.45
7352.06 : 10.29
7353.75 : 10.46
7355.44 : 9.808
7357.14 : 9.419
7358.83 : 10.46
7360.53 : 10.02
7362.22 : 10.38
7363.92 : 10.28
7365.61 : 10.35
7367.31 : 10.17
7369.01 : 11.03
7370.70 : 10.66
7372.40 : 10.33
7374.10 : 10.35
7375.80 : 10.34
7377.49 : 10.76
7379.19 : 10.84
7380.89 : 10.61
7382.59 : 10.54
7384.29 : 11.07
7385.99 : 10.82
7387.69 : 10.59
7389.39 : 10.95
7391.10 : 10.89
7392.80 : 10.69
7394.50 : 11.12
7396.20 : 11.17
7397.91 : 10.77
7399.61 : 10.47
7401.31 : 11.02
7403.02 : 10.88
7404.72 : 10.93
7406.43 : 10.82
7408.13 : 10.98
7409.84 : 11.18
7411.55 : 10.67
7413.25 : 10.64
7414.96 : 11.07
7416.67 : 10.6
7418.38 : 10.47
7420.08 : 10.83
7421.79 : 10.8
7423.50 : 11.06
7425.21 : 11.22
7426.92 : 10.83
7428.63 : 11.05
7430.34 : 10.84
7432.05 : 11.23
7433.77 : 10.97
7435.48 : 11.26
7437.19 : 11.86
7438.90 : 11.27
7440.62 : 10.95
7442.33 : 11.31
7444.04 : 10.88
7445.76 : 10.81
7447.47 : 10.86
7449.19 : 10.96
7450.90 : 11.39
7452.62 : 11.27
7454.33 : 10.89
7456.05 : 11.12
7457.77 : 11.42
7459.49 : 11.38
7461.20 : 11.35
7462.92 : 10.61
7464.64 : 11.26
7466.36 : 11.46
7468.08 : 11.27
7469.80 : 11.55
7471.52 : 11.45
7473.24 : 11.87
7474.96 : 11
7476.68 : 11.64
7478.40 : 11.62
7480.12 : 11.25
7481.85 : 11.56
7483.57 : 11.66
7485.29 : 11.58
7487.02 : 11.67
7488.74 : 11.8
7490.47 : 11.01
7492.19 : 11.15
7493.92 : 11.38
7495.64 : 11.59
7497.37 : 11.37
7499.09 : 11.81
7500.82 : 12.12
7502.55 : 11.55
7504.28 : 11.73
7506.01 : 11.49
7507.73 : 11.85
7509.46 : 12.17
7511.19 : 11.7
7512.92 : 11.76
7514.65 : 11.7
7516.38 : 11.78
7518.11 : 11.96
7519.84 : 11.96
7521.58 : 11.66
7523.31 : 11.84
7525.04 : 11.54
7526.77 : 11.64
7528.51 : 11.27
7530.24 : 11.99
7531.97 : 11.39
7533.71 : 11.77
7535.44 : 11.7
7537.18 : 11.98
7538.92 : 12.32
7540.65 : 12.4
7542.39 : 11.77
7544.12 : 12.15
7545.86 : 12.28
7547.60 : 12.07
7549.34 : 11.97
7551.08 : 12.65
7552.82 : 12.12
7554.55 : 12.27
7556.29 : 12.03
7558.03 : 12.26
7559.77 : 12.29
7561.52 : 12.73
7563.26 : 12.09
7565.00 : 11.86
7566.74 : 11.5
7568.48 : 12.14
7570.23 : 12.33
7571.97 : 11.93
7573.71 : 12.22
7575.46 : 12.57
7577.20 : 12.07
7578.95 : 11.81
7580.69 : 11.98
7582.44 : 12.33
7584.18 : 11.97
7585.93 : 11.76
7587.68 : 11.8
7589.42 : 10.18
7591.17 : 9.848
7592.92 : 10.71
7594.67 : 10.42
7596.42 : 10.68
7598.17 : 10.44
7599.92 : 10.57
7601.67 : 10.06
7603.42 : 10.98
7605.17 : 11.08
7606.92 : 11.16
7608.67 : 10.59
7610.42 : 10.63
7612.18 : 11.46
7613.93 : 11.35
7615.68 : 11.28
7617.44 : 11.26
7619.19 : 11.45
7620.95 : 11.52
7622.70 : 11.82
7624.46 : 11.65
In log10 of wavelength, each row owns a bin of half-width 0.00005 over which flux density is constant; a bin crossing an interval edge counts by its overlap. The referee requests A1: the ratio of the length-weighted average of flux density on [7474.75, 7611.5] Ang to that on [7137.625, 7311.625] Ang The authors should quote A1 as 1.69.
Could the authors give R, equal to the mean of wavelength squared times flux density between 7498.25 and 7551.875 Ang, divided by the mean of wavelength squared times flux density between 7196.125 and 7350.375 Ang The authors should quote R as 1.6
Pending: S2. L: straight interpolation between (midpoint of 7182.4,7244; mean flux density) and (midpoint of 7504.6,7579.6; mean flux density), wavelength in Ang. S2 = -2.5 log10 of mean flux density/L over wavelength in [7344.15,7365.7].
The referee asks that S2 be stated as -0.16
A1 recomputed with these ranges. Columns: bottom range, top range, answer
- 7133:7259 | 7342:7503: 1.79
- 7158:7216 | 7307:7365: 1.69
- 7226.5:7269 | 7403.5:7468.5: 1.48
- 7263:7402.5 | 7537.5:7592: 1.24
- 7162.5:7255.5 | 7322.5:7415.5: 1.63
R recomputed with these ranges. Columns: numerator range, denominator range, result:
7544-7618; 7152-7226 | 2.18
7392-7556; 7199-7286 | 1.70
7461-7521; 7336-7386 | 1.16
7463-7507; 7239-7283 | 1.56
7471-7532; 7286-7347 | 1.29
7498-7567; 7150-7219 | 2.26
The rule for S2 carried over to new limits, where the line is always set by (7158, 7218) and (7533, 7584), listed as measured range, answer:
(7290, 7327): -0.18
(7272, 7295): -0.14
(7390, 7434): -0.13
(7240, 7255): -0.10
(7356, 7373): -0.17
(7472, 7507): -0.06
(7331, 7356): -0.19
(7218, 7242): -0.04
